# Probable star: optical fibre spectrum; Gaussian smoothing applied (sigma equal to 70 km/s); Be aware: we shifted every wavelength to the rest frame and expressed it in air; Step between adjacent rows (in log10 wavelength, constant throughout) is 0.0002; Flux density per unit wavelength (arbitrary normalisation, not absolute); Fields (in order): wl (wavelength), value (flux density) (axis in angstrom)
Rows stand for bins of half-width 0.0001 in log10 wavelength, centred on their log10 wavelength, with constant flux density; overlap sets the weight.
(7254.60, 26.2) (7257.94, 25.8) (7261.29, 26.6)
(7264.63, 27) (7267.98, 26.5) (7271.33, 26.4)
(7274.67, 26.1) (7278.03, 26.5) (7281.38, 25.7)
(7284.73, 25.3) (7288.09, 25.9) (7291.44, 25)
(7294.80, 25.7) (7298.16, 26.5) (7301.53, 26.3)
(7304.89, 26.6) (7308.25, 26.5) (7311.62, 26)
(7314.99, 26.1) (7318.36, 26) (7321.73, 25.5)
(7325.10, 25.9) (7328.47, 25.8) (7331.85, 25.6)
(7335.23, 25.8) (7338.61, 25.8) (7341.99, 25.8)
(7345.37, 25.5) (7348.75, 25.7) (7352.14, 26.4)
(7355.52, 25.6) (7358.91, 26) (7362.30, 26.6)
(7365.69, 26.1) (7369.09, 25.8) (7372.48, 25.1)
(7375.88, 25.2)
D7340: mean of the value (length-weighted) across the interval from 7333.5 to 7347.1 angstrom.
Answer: 25.7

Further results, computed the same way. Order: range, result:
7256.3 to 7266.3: 26.5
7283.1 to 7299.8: 25.7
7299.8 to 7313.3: 26.3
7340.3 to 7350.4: 25.7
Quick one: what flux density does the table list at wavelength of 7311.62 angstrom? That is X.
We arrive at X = 26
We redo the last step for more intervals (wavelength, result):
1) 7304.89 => 26.6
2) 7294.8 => 25.7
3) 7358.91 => 26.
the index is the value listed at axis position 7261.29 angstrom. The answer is 26.6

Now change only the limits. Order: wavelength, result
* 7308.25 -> 26.5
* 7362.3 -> 26.6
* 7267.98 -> 26.5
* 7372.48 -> 25.1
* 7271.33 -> 26.4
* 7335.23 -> 25.8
